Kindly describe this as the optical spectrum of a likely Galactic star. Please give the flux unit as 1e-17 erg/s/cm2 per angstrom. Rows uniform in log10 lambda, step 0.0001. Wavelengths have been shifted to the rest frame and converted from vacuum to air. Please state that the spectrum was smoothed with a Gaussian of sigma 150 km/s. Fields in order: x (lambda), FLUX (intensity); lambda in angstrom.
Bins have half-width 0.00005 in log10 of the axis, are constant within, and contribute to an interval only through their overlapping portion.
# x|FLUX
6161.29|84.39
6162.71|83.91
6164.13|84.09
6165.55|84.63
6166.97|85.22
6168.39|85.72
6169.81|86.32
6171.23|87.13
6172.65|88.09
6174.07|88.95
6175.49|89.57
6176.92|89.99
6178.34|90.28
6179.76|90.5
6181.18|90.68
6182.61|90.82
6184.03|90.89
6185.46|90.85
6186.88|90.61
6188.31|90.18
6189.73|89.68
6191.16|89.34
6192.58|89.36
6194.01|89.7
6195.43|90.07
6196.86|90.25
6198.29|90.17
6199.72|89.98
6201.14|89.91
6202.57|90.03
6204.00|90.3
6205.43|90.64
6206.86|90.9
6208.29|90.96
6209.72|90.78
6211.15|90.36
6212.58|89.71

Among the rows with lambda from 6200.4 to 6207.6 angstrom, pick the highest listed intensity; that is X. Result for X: 90.9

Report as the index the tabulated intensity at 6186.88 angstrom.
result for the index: 90.61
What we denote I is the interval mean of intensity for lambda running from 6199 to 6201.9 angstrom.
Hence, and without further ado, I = 90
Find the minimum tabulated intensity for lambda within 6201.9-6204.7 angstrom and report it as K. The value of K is 90.03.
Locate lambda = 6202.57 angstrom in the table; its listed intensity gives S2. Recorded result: 90.03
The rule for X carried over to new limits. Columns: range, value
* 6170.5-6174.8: 88.95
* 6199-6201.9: 89.98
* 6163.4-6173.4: 88.09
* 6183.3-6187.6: 90.89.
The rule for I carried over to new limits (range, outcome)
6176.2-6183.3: 90.4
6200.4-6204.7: 90.2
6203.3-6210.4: 90.7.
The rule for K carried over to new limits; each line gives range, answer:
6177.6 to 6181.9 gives 90.28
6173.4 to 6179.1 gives 88.95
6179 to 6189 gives 90.18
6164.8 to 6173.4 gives 84.63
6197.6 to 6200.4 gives 89.98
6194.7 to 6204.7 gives 89.91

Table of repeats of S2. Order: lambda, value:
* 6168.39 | 85.72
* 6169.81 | 86.32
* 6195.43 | 90.07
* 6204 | 90.3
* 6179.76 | 90.5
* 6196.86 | 90.25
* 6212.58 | 89.71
